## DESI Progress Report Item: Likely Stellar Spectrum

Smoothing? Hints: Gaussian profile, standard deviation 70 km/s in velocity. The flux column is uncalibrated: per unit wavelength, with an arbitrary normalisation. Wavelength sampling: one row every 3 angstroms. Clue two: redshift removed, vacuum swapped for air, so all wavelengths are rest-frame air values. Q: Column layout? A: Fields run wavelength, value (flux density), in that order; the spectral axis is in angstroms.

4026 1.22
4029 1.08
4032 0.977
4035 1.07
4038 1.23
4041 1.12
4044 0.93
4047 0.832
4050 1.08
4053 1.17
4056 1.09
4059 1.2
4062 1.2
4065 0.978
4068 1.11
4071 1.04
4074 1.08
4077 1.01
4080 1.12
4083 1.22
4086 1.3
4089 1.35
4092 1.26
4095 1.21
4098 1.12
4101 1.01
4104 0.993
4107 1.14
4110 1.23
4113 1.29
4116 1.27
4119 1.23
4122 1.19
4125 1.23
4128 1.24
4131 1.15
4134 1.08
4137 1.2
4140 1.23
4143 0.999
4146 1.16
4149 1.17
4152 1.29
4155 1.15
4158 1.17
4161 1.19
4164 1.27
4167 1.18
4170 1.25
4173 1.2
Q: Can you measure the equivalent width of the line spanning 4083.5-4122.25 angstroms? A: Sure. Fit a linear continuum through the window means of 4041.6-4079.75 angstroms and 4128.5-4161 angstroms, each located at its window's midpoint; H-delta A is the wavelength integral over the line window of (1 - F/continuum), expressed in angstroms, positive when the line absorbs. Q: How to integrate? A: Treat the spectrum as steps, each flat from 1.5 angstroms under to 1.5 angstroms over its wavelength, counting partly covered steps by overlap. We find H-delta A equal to -3.02 angstroms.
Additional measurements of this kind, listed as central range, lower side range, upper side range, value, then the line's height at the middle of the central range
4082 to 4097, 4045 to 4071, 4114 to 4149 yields -1.9 angstroms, 1.12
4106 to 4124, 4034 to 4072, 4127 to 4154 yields -1.3 angstroms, 1.14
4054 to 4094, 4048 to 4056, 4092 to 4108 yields -1.7 angstroms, 1.1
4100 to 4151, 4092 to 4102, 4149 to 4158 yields 0.2 angstroms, 1.17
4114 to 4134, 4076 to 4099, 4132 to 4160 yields -0.5 angstroms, 1.18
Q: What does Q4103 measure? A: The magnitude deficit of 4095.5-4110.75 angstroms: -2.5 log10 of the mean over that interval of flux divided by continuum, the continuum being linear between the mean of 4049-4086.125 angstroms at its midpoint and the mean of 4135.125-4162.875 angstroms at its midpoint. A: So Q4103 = 0.04 mag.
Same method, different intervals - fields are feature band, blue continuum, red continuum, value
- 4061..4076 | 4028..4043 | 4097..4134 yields 0.048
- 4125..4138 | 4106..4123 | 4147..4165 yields 0.041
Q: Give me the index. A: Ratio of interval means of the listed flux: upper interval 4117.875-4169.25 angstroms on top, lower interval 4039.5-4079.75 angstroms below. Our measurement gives 1.11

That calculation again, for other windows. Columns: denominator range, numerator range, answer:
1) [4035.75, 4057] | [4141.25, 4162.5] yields 1.09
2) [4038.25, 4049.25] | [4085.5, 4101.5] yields 1.22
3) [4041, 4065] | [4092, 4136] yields 1.10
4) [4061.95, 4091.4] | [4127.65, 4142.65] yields 1.02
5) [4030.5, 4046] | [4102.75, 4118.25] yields 1.12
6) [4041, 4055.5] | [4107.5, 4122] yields 1.21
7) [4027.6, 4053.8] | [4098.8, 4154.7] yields 1.11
